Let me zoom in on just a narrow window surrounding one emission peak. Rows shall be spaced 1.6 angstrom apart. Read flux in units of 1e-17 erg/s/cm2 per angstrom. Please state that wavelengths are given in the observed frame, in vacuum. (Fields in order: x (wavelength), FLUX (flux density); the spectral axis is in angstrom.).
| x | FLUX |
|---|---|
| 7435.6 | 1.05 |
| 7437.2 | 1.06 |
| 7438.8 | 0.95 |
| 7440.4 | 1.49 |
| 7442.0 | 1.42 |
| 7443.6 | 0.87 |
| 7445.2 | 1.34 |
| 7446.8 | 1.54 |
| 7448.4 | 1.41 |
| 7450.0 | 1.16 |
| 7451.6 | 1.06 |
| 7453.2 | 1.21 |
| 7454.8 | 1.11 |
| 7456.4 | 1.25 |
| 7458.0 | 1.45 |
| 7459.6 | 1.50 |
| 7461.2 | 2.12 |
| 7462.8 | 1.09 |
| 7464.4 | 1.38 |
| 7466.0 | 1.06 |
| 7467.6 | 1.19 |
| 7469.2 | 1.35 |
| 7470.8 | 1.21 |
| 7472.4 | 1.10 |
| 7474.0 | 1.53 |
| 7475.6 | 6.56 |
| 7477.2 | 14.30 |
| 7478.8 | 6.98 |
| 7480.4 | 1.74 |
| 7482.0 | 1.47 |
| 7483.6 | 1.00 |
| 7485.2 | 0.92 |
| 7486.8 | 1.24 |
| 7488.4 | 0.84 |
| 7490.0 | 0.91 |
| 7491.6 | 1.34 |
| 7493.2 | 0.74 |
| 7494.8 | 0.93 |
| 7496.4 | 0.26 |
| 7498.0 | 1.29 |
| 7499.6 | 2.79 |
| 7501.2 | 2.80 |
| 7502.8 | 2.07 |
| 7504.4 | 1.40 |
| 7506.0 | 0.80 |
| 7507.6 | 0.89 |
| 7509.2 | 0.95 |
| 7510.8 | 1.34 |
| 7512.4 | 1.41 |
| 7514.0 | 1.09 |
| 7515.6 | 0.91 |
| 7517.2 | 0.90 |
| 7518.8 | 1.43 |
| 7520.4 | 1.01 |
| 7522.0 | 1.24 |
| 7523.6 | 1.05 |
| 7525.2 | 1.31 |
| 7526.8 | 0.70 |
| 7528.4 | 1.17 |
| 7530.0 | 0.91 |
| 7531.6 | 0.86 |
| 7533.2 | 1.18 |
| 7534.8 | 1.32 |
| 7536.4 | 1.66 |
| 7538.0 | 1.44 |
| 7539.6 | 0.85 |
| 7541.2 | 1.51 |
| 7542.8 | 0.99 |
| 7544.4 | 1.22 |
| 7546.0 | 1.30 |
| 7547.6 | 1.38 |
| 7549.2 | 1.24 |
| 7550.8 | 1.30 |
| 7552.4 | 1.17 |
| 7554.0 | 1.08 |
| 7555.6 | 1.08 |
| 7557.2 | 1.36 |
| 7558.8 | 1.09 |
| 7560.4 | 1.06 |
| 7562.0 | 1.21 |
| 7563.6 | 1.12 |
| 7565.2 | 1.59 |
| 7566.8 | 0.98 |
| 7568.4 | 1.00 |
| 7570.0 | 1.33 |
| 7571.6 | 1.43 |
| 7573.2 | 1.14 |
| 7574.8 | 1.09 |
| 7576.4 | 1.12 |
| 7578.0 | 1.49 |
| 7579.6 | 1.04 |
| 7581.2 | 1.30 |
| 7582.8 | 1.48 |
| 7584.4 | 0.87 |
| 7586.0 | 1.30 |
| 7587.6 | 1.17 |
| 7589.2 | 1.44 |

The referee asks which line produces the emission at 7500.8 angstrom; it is [N II]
